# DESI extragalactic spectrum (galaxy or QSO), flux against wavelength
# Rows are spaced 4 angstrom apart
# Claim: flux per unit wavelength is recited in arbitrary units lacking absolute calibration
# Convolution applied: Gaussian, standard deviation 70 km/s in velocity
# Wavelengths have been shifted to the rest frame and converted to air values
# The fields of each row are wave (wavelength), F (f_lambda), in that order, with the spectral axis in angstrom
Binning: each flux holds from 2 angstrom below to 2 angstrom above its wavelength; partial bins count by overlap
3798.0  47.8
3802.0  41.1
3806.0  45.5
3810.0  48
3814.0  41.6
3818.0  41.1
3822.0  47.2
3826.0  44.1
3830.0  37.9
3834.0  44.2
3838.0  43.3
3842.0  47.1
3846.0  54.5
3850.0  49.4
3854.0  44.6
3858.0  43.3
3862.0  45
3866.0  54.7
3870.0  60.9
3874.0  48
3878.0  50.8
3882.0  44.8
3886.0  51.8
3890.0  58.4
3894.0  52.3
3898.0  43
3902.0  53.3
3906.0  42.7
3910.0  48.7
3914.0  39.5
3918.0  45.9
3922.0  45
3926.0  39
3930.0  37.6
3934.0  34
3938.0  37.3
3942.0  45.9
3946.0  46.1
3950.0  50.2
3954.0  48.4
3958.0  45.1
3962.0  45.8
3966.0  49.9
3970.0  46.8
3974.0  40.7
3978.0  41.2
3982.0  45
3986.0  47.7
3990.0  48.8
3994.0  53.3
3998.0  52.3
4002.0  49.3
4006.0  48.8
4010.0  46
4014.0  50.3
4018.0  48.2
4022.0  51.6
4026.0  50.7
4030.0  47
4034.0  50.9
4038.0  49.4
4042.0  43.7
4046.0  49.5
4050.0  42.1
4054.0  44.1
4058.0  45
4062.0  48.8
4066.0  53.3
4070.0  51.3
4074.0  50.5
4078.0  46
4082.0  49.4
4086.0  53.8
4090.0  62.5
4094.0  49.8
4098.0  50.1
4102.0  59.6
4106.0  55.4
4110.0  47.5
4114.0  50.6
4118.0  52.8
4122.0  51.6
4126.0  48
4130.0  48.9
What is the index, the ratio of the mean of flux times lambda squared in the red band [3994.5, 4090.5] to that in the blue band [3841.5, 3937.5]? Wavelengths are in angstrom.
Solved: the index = 1.13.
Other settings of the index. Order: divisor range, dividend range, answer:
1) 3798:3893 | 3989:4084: 1.13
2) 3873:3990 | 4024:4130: 1.18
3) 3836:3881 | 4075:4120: 1.20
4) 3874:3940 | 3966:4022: 1.10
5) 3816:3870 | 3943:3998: 1.08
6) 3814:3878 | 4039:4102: 1.18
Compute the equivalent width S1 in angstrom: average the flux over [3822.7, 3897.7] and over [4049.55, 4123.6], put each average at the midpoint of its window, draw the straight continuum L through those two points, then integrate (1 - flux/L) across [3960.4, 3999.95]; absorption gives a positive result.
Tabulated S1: 2.1 angstrom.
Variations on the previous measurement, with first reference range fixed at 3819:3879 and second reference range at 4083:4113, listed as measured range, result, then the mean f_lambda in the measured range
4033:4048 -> 1.2 angstrom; 48.2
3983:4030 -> 1.8 angstrom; 49.5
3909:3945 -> 5.9 angstrom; 41.4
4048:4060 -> 2.0 angstrom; 43.7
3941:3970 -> 1.6 angstrom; 47.4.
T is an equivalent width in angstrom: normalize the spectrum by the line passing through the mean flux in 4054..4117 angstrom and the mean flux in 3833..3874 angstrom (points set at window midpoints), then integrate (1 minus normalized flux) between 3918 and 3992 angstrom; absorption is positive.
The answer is 8.5 angstrom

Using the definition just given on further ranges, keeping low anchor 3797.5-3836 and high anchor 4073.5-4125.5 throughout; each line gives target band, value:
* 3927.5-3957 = 2.92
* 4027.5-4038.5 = 0.24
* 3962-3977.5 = 0.94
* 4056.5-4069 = 0.42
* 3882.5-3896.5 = -2.10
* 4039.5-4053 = 1.44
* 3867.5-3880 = -2.17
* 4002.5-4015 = 0.29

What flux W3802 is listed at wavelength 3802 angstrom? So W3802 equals 41.1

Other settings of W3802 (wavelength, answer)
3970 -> 46.8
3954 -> 48.4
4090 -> 62.5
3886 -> 51.8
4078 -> 46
